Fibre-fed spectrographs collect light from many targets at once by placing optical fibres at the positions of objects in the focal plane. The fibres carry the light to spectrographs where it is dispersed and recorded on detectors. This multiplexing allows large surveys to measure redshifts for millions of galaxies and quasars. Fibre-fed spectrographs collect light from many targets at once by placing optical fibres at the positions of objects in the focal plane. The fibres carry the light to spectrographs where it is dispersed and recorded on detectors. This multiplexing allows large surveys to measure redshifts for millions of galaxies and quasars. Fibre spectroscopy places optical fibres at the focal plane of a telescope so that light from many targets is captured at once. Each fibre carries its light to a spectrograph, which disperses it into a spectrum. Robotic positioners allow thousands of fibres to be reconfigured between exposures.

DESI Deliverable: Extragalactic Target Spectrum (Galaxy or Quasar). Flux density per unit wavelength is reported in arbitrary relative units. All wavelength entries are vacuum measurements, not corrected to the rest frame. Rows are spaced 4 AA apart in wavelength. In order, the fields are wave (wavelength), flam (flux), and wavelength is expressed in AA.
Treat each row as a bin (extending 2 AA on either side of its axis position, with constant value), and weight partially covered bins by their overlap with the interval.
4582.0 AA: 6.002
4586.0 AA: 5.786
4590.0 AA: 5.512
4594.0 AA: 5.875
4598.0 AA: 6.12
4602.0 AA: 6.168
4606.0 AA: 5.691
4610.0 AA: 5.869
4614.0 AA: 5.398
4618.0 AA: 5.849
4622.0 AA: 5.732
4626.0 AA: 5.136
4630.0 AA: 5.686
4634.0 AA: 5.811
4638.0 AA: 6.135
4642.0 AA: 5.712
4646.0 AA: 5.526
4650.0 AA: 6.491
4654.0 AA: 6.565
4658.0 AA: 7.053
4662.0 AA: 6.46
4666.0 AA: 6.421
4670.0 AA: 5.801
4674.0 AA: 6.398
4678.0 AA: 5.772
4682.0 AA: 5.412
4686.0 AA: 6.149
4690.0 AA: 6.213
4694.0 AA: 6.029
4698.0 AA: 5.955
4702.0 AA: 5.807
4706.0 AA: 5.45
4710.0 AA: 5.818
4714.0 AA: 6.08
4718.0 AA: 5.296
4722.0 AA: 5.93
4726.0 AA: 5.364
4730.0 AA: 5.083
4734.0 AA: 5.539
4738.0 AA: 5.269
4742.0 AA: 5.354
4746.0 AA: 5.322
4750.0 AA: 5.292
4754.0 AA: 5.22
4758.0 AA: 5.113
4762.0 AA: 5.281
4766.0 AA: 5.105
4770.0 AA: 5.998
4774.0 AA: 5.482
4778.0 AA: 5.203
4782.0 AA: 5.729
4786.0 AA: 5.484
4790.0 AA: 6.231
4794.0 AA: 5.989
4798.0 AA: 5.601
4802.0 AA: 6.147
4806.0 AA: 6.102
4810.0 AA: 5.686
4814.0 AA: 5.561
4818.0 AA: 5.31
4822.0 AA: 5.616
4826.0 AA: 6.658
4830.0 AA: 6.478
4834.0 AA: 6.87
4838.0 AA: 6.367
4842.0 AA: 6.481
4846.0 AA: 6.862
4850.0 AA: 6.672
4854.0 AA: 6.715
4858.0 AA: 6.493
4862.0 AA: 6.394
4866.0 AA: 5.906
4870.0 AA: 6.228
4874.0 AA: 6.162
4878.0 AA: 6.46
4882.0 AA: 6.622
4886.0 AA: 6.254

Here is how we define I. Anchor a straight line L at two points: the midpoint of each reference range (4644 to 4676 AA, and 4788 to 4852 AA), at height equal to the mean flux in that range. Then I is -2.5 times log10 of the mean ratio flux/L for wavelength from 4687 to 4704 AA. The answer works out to 0.05 mag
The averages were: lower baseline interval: 6.34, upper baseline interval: 6.16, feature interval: 6.01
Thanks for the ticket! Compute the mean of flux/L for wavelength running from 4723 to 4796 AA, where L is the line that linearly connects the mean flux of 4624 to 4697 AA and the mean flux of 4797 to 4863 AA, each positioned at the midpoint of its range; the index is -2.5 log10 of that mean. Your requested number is 0.13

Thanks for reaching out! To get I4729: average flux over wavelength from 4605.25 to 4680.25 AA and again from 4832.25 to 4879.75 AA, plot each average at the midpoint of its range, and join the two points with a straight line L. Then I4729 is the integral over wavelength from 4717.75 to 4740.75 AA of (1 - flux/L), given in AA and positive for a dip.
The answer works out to 2.8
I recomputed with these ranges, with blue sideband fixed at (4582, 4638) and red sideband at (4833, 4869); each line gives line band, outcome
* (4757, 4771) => 0.17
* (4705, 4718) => 0.06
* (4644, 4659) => -0.08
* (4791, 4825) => 0.10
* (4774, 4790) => 0.13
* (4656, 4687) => -0.04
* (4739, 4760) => 0.18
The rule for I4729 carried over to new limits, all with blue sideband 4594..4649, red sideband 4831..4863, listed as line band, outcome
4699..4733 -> 2.8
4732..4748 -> 2.2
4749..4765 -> 2.7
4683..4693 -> -0.1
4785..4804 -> 1.5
